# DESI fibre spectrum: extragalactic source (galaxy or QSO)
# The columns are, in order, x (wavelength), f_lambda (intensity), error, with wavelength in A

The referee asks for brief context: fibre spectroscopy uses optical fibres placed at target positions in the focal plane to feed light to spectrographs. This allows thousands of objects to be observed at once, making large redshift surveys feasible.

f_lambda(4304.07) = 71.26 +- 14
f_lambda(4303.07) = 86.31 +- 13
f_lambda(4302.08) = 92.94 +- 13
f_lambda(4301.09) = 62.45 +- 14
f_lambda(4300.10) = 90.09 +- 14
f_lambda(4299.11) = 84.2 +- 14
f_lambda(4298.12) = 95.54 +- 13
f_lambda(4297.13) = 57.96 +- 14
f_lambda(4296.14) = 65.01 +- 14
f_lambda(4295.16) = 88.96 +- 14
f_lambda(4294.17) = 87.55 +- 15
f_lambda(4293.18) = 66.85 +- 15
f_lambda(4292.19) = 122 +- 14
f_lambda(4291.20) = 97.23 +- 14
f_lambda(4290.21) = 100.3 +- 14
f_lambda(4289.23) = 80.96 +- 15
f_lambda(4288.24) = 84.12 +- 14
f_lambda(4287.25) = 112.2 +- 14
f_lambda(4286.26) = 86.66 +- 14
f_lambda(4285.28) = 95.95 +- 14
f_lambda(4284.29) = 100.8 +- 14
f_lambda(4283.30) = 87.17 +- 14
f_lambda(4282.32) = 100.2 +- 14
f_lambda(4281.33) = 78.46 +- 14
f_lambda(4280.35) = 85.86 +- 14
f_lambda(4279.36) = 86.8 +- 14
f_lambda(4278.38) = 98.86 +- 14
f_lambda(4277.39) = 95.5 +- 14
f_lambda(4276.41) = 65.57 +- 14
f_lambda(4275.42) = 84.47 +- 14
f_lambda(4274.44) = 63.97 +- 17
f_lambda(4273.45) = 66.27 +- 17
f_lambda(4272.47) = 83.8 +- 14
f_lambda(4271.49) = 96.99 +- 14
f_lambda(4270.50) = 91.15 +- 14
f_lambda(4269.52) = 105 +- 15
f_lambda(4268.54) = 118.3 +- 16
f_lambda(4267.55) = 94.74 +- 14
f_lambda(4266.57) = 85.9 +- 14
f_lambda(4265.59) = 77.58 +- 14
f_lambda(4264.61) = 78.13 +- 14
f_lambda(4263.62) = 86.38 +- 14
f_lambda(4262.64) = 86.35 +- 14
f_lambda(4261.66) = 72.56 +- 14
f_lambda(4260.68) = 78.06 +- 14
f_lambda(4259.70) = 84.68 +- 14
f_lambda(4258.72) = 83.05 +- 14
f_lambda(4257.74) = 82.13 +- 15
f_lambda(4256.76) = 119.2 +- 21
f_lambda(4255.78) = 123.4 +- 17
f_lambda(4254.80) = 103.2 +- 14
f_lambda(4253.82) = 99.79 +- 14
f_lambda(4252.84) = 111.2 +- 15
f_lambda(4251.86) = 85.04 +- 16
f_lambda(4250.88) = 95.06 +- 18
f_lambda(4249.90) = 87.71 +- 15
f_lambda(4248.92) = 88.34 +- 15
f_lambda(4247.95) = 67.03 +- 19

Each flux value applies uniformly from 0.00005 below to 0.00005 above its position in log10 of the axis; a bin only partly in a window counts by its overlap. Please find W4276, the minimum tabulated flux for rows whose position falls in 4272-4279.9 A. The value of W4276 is 63.97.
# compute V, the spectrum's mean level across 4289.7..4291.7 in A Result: 98.8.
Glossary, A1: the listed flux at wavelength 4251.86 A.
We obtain 85.04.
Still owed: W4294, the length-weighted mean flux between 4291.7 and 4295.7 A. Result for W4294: 91.1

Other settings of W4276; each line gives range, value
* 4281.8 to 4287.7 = 86.66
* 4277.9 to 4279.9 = 86.8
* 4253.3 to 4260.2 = 82.13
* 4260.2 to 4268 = 72.56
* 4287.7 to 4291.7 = 80.96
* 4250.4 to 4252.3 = 85.04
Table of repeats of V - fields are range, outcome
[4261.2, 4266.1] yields 80.3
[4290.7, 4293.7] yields 95.1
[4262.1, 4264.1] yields 86.1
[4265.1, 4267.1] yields 82.2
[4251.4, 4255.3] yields 99.9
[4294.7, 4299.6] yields 78.4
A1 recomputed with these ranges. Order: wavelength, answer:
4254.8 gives 103.2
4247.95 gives 67.03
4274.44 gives 63.97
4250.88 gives 95.06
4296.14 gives 65.01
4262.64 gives 86.35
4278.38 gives 98.86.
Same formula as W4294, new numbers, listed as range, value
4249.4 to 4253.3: 94.5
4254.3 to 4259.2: 102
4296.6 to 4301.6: 78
